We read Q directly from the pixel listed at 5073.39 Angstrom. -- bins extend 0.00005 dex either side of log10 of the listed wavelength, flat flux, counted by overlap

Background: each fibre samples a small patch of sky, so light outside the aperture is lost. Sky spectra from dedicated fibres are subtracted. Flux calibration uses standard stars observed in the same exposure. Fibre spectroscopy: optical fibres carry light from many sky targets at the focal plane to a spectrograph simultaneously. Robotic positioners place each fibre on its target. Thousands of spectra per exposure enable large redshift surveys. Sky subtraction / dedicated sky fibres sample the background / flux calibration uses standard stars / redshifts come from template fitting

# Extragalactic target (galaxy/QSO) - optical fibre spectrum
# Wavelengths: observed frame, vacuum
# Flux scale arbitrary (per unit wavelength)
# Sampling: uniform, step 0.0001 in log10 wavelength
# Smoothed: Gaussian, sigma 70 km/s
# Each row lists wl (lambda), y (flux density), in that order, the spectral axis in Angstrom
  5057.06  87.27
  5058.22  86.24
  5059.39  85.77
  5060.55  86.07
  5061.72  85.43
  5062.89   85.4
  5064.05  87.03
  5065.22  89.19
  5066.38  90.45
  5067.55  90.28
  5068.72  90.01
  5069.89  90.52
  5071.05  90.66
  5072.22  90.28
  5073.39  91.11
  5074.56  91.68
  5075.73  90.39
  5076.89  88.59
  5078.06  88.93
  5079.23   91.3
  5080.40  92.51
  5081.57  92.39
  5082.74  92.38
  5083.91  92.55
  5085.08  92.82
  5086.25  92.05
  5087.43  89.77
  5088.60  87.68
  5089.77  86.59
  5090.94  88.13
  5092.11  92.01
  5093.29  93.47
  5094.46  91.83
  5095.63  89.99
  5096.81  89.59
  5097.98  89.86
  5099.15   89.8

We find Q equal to 91.11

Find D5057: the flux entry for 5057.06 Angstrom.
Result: 87.27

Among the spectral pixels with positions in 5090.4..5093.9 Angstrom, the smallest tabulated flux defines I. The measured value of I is 88.13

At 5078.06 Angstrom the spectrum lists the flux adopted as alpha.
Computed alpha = 88.93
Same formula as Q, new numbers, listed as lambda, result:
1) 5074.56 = 91.68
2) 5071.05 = 90.66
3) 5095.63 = 89.99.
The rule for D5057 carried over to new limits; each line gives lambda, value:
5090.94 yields 88.13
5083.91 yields 92.55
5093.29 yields 93.47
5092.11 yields 92.01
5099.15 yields 89.8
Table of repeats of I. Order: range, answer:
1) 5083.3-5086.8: 92.05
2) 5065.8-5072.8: 90.01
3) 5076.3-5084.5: 88.59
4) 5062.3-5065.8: 85.4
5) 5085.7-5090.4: 86.59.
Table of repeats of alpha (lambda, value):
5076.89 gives 88.59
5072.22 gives 90.28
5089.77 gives 86.59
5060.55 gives 86.07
